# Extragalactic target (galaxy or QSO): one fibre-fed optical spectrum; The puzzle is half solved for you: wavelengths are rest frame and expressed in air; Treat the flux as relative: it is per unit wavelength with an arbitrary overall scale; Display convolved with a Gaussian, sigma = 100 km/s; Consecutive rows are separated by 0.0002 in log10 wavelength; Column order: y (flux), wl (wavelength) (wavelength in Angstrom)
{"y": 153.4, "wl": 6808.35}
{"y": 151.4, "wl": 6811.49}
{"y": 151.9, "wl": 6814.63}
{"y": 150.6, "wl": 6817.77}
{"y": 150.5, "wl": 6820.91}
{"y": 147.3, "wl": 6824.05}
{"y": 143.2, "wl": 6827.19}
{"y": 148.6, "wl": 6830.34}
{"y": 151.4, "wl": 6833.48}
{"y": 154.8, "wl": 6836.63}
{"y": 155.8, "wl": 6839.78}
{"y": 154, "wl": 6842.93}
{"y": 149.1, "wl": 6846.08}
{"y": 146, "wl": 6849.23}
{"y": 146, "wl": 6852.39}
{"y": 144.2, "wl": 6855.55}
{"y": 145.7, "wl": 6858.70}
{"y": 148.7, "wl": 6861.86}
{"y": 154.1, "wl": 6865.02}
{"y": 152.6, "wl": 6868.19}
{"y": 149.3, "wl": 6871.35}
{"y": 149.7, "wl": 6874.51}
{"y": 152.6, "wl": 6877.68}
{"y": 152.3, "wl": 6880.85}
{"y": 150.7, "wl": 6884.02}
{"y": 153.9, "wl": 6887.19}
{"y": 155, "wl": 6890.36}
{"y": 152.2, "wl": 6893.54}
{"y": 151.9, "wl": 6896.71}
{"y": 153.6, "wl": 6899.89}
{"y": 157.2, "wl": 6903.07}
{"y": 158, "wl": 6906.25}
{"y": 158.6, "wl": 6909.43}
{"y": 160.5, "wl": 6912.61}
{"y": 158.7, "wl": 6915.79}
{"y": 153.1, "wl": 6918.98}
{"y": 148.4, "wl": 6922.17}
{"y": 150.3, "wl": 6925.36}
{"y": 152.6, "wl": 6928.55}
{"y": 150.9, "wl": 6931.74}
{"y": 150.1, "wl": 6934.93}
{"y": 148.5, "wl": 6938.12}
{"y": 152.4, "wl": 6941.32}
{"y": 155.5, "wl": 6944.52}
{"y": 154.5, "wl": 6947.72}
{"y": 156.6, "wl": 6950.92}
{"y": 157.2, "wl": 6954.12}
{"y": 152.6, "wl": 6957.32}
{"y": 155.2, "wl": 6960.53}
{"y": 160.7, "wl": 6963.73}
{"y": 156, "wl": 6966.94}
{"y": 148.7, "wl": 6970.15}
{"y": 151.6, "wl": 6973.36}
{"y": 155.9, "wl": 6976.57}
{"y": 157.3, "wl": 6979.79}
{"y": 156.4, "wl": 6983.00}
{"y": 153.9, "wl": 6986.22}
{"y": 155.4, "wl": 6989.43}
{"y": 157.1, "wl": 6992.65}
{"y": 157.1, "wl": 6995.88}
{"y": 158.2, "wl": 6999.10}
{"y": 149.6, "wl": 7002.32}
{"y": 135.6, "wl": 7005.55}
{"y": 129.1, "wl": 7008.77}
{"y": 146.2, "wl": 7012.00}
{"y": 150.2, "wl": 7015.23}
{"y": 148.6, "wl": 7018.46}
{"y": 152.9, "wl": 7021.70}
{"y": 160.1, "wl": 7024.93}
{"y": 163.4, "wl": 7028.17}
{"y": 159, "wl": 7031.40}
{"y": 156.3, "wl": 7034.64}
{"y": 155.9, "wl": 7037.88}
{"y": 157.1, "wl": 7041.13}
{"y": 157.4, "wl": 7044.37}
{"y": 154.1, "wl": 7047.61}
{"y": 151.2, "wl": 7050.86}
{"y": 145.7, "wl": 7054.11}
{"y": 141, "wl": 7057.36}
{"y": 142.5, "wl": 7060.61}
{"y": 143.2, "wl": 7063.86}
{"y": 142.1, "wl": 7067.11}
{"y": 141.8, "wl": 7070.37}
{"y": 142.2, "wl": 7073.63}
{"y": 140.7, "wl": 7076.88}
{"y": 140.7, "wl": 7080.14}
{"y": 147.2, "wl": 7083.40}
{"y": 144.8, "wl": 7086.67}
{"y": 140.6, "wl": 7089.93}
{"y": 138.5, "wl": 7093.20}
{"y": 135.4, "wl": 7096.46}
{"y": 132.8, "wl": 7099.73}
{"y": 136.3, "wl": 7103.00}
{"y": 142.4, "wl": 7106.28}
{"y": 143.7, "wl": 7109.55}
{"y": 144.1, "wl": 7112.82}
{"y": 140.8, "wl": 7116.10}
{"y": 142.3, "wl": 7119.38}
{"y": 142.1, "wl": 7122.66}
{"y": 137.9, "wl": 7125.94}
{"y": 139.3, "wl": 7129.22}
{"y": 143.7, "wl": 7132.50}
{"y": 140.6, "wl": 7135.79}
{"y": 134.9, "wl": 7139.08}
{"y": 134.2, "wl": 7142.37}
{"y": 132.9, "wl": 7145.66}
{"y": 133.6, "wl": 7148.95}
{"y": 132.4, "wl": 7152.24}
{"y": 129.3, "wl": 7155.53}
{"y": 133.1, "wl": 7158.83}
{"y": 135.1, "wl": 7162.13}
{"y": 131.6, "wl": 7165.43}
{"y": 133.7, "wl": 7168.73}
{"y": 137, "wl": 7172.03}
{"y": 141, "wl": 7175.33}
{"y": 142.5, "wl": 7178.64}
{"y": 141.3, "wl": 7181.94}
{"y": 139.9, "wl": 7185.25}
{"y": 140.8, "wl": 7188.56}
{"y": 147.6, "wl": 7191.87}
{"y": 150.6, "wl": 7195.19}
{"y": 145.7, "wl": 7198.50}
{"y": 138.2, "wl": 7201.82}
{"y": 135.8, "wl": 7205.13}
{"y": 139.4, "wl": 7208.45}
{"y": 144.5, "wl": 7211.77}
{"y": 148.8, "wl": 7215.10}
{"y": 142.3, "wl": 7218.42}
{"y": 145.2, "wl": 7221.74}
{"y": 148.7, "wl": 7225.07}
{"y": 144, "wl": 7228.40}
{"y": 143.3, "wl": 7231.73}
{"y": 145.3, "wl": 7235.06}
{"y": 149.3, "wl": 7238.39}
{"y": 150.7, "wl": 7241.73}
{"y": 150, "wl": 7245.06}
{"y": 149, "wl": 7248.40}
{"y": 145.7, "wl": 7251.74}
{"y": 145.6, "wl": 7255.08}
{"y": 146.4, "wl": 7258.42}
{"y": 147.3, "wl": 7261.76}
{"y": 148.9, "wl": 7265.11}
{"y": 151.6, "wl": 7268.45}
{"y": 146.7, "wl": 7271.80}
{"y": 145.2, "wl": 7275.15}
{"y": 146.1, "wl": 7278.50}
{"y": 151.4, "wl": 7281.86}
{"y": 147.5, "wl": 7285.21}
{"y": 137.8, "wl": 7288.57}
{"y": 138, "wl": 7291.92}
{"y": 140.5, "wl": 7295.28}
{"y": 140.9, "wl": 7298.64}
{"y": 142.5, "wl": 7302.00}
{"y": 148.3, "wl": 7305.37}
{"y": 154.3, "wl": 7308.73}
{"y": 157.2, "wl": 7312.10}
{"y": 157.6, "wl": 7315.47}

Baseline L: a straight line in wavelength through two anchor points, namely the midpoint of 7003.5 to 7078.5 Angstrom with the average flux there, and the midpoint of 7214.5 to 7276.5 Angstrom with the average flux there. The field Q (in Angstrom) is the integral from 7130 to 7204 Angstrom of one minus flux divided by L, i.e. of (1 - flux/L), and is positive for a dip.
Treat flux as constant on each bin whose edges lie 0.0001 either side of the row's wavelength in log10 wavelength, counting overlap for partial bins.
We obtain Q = 4.7 Angstrom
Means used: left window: 149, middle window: 138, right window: 147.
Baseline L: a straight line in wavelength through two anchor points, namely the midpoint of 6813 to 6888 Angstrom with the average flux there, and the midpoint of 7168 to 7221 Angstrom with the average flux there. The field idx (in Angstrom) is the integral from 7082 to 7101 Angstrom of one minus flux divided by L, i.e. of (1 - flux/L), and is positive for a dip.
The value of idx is 0.6 Angstrom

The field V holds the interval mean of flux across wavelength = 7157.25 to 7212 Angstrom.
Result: 140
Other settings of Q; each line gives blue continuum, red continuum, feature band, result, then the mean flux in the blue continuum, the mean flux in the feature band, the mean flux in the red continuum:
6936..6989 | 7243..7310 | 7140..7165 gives 2.8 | 155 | 133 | 146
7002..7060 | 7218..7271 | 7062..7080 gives 1.0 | 151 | 142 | 147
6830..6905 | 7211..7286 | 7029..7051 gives -1.0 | 151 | 156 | 147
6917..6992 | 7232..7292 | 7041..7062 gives 0.3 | 154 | 149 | 147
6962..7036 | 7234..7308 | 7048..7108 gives 3.6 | 153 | 142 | 146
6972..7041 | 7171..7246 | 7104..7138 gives 1.5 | 153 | 141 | 144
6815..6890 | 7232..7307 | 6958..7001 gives -1.9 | 150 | 156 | 146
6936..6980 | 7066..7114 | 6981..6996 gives -0.5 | 154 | 156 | 141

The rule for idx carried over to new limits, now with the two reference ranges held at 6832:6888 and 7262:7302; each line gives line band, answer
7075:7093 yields 0.63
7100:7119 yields 0.82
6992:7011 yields 0.18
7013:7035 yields -1.06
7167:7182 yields 0.77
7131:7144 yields 0.76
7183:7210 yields 0.71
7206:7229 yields 0.22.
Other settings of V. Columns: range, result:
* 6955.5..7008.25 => 153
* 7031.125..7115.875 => 145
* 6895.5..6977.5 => 154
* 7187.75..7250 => 145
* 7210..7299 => 146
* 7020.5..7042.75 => 158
